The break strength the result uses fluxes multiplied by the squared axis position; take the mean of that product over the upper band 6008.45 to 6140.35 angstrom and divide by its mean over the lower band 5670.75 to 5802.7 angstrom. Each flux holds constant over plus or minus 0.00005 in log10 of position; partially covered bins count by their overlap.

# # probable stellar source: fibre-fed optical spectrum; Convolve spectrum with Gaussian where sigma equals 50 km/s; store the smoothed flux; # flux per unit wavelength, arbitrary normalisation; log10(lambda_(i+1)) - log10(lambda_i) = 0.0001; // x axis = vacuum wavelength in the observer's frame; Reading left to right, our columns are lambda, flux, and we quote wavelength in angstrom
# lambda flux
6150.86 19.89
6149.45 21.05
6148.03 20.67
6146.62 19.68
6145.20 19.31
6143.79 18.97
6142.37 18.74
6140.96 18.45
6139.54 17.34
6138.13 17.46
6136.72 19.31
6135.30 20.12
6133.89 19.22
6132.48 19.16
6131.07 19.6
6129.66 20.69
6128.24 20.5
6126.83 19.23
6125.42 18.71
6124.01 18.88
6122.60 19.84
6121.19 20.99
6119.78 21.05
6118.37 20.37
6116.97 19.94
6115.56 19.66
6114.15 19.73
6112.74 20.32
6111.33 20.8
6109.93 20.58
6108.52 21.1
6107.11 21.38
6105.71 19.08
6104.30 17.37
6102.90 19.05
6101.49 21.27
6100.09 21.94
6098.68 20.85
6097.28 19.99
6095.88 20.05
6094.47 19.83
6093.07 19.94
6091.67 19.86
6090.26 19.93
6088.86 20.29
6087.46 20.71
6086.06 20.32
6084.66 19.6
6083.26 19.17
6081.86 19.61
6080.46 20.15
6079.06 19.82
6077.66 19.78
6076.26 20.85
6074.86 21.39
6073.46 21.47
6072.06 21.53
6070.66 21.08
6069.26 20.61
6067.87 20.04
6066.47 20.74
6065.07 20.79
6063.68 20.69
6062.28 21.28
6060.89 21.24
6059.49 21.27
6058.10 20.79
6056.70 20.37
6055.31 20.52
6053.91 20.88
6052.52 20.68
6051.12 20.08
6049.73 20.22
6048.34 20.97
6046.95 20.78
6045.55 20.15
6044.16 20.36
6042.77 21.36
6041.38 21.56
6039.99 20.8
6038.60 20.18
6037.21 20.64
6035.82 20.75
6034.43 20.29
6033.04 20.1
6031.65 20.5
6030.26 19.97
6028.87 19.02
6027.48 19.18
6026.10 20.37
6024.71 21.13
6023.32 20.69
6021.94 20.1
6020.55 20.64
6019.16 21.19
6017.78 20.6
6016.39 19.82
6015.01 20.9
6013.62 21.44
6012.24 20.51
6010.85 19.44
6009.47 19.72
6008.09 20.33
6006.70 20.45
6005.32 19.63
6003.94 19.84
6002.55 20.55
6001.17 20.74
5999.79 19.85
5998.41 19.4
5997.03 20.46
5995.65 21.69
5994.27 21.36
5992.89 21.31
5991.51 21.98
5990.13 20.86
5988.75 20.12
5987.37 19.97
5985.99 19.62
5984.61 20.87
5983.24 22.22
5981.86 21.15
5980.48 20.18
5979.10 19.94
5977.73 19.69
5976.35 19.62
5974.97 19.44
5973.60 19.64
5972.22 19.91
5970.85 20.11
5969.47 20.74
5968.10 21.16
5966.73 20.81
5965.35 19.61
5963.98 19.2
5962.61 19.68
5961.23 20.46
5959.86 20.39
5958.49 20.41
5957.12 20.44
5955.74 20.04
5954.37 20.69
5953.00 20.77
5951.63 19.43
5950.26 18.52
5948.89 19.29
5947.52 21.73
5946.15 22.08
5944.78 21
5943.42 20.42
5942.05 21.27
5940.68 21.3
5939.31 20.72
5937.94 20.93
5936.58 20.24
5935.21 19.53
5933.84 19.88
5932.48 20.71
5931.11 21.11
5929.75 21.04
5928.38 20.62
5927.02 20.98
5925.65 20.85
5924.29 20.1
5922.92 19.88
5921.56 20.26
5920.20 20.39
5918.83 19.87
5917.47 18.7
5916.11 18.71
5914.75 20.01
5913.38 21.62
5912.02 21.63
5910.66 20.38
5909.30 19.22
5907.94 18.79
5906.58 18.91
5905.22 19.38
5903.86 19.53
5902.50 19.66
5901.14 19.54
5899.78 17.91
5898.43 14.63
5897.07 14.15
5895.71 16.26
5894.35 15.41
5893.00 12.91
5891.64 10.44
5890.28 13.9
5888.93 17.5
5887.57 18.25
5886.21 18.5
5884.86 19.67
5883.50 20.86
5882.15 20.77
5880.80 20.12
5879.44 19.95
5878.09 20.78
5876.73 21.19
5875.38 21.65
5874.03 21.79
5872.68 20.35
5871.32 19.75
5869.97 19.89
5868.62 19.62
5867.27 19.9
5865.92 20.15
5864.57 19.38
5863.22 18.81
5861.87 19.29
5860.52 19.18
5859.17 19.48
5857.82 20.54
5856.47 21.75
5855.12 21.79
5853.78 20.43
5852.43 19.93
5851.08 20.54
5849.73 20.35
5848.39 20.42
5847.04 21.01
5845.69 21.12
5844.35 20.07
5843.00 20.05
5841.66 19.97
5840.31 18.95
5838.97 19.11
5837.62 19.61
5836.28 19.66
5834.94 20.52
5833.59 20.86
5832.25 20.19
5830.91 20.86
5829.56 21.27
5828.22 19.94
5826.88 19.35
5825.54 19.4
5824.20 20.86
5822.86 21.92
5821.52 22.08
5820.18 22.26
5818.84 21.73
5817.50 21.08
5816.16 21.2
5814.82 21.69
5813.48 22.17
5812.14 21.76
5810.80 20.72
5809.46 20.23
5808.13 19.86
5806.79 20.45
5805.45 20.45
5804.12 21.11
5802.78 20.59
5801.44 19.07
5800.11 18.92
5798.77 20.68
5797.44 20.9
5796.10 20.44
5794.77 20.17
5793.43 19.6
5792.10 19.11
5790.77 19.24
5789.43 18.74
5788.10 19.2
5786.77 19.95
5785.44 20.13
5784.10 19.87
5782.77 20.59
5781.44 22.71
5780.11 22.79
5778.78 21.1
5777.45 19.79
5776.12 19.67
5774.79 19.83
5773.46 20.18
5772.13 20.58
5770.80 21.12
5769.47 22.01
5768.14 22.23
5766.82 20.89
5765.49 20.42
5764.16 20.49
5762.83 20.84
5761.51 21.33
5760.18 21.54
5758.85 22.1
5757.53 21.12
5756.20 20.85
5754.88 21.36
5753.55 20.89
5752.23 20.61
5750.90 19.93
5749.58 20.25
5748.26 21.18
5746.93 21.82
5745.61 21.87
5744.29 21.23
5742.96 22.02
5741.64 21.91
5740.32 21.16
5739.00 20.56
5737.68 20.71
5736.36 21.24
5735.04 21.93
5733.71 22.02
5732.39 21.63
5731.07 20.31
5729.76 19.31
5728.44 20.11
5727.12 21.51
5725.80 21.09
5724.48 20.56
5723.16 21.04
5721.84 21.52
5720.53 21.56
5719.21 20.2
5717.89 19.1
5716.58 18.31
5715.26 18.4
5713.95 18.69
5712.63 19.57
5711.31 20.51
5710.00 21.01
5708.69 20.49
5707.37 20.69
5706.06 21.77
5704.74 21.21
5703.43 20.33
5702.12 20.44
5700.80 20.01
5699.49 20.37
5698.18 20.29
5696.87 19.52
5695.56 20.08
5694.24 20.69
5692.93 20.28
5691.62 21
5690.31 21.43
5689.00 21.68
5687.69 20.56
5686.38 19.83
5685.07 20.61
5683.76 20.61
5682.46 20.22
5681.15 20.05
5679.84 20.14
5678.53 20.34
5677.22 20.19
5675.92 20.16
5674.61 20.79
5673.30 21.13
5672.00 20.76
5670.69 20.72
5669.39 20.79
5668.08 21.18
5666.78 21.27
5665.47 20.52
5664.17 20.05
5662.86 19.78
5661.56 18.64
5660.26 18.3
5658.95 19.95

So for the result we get 1.10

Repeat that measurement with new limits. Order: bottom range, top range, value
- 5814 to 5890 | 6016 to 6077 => 1.09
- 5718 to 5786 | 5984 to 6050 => 1.07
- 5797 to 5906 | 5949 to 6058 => 1.09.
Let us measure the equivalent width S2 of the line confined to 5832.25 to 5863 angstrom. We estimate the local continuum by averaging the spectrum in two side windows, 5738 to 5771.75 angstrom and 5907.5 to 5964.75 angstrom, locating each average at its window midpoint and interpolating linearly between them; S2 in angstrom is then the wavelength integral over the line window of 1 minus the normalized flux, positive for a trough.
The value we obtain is 0.8 angstrom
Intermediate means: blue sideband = 21.2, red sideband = 20.3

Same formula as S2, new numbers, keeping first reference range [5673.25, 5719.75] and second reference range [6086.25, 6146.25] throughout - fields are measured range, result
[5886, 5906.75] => 3.59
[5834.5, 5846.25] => 0.14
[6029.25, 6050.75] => -0.71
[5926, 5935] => -0.29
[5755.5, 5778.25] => -0.77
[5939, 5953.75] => -0.44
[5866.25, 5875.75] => -0.14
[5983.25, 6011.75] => -0.74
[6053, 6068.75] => -0.72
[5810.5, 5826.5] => -0.98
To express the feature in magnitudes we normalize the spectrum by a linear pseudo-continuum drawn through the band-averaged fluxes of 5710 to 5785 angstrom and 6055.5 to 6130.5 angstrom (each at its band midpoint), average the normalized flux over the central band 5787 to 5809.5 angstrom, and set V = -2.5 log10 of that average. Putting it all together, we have 0.04 mag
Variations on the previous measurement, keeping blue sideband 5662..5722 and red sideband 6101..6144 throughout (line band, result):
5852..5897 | 0.06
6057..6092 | -0.04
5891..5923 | 0.10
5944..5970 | -0.02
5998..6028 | -0.03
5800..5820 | -0.03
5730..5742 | -0.05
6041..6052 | -0.05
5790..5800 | 0.02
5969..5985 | -0.02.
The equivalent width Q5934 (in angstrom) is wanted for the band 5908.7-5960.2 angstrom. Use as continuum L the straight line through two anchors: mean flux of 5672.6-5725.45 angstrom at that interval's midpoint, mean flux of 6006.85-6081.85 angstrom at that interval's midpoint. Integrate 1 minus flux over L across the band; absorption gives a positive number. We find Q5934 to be 0.2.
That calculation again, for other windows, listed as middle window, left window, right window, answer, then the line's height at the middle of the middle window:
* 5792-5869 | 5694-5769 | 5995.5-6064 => 1.0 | 20.7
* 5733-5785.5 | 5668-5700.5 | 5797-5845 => -1.4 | 20.5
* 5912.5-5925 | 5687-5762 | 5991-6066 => 0.4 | 20.6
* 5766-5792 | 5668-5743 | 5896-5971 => -0.2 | 20.4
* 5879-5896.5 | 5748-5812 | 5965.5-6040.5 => 2.8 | 20.5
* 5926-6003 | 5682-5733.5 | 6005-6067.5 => 0.1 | 20.5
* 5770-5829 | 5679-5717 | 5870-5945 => -2.1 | 19.8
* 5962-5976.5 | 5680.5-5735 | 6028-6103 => 0.3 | 20.5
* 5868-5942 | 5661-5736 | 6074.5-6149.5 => 3.2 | 20.2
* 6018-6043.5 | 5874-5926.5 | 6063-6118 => -0.8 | 19.8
